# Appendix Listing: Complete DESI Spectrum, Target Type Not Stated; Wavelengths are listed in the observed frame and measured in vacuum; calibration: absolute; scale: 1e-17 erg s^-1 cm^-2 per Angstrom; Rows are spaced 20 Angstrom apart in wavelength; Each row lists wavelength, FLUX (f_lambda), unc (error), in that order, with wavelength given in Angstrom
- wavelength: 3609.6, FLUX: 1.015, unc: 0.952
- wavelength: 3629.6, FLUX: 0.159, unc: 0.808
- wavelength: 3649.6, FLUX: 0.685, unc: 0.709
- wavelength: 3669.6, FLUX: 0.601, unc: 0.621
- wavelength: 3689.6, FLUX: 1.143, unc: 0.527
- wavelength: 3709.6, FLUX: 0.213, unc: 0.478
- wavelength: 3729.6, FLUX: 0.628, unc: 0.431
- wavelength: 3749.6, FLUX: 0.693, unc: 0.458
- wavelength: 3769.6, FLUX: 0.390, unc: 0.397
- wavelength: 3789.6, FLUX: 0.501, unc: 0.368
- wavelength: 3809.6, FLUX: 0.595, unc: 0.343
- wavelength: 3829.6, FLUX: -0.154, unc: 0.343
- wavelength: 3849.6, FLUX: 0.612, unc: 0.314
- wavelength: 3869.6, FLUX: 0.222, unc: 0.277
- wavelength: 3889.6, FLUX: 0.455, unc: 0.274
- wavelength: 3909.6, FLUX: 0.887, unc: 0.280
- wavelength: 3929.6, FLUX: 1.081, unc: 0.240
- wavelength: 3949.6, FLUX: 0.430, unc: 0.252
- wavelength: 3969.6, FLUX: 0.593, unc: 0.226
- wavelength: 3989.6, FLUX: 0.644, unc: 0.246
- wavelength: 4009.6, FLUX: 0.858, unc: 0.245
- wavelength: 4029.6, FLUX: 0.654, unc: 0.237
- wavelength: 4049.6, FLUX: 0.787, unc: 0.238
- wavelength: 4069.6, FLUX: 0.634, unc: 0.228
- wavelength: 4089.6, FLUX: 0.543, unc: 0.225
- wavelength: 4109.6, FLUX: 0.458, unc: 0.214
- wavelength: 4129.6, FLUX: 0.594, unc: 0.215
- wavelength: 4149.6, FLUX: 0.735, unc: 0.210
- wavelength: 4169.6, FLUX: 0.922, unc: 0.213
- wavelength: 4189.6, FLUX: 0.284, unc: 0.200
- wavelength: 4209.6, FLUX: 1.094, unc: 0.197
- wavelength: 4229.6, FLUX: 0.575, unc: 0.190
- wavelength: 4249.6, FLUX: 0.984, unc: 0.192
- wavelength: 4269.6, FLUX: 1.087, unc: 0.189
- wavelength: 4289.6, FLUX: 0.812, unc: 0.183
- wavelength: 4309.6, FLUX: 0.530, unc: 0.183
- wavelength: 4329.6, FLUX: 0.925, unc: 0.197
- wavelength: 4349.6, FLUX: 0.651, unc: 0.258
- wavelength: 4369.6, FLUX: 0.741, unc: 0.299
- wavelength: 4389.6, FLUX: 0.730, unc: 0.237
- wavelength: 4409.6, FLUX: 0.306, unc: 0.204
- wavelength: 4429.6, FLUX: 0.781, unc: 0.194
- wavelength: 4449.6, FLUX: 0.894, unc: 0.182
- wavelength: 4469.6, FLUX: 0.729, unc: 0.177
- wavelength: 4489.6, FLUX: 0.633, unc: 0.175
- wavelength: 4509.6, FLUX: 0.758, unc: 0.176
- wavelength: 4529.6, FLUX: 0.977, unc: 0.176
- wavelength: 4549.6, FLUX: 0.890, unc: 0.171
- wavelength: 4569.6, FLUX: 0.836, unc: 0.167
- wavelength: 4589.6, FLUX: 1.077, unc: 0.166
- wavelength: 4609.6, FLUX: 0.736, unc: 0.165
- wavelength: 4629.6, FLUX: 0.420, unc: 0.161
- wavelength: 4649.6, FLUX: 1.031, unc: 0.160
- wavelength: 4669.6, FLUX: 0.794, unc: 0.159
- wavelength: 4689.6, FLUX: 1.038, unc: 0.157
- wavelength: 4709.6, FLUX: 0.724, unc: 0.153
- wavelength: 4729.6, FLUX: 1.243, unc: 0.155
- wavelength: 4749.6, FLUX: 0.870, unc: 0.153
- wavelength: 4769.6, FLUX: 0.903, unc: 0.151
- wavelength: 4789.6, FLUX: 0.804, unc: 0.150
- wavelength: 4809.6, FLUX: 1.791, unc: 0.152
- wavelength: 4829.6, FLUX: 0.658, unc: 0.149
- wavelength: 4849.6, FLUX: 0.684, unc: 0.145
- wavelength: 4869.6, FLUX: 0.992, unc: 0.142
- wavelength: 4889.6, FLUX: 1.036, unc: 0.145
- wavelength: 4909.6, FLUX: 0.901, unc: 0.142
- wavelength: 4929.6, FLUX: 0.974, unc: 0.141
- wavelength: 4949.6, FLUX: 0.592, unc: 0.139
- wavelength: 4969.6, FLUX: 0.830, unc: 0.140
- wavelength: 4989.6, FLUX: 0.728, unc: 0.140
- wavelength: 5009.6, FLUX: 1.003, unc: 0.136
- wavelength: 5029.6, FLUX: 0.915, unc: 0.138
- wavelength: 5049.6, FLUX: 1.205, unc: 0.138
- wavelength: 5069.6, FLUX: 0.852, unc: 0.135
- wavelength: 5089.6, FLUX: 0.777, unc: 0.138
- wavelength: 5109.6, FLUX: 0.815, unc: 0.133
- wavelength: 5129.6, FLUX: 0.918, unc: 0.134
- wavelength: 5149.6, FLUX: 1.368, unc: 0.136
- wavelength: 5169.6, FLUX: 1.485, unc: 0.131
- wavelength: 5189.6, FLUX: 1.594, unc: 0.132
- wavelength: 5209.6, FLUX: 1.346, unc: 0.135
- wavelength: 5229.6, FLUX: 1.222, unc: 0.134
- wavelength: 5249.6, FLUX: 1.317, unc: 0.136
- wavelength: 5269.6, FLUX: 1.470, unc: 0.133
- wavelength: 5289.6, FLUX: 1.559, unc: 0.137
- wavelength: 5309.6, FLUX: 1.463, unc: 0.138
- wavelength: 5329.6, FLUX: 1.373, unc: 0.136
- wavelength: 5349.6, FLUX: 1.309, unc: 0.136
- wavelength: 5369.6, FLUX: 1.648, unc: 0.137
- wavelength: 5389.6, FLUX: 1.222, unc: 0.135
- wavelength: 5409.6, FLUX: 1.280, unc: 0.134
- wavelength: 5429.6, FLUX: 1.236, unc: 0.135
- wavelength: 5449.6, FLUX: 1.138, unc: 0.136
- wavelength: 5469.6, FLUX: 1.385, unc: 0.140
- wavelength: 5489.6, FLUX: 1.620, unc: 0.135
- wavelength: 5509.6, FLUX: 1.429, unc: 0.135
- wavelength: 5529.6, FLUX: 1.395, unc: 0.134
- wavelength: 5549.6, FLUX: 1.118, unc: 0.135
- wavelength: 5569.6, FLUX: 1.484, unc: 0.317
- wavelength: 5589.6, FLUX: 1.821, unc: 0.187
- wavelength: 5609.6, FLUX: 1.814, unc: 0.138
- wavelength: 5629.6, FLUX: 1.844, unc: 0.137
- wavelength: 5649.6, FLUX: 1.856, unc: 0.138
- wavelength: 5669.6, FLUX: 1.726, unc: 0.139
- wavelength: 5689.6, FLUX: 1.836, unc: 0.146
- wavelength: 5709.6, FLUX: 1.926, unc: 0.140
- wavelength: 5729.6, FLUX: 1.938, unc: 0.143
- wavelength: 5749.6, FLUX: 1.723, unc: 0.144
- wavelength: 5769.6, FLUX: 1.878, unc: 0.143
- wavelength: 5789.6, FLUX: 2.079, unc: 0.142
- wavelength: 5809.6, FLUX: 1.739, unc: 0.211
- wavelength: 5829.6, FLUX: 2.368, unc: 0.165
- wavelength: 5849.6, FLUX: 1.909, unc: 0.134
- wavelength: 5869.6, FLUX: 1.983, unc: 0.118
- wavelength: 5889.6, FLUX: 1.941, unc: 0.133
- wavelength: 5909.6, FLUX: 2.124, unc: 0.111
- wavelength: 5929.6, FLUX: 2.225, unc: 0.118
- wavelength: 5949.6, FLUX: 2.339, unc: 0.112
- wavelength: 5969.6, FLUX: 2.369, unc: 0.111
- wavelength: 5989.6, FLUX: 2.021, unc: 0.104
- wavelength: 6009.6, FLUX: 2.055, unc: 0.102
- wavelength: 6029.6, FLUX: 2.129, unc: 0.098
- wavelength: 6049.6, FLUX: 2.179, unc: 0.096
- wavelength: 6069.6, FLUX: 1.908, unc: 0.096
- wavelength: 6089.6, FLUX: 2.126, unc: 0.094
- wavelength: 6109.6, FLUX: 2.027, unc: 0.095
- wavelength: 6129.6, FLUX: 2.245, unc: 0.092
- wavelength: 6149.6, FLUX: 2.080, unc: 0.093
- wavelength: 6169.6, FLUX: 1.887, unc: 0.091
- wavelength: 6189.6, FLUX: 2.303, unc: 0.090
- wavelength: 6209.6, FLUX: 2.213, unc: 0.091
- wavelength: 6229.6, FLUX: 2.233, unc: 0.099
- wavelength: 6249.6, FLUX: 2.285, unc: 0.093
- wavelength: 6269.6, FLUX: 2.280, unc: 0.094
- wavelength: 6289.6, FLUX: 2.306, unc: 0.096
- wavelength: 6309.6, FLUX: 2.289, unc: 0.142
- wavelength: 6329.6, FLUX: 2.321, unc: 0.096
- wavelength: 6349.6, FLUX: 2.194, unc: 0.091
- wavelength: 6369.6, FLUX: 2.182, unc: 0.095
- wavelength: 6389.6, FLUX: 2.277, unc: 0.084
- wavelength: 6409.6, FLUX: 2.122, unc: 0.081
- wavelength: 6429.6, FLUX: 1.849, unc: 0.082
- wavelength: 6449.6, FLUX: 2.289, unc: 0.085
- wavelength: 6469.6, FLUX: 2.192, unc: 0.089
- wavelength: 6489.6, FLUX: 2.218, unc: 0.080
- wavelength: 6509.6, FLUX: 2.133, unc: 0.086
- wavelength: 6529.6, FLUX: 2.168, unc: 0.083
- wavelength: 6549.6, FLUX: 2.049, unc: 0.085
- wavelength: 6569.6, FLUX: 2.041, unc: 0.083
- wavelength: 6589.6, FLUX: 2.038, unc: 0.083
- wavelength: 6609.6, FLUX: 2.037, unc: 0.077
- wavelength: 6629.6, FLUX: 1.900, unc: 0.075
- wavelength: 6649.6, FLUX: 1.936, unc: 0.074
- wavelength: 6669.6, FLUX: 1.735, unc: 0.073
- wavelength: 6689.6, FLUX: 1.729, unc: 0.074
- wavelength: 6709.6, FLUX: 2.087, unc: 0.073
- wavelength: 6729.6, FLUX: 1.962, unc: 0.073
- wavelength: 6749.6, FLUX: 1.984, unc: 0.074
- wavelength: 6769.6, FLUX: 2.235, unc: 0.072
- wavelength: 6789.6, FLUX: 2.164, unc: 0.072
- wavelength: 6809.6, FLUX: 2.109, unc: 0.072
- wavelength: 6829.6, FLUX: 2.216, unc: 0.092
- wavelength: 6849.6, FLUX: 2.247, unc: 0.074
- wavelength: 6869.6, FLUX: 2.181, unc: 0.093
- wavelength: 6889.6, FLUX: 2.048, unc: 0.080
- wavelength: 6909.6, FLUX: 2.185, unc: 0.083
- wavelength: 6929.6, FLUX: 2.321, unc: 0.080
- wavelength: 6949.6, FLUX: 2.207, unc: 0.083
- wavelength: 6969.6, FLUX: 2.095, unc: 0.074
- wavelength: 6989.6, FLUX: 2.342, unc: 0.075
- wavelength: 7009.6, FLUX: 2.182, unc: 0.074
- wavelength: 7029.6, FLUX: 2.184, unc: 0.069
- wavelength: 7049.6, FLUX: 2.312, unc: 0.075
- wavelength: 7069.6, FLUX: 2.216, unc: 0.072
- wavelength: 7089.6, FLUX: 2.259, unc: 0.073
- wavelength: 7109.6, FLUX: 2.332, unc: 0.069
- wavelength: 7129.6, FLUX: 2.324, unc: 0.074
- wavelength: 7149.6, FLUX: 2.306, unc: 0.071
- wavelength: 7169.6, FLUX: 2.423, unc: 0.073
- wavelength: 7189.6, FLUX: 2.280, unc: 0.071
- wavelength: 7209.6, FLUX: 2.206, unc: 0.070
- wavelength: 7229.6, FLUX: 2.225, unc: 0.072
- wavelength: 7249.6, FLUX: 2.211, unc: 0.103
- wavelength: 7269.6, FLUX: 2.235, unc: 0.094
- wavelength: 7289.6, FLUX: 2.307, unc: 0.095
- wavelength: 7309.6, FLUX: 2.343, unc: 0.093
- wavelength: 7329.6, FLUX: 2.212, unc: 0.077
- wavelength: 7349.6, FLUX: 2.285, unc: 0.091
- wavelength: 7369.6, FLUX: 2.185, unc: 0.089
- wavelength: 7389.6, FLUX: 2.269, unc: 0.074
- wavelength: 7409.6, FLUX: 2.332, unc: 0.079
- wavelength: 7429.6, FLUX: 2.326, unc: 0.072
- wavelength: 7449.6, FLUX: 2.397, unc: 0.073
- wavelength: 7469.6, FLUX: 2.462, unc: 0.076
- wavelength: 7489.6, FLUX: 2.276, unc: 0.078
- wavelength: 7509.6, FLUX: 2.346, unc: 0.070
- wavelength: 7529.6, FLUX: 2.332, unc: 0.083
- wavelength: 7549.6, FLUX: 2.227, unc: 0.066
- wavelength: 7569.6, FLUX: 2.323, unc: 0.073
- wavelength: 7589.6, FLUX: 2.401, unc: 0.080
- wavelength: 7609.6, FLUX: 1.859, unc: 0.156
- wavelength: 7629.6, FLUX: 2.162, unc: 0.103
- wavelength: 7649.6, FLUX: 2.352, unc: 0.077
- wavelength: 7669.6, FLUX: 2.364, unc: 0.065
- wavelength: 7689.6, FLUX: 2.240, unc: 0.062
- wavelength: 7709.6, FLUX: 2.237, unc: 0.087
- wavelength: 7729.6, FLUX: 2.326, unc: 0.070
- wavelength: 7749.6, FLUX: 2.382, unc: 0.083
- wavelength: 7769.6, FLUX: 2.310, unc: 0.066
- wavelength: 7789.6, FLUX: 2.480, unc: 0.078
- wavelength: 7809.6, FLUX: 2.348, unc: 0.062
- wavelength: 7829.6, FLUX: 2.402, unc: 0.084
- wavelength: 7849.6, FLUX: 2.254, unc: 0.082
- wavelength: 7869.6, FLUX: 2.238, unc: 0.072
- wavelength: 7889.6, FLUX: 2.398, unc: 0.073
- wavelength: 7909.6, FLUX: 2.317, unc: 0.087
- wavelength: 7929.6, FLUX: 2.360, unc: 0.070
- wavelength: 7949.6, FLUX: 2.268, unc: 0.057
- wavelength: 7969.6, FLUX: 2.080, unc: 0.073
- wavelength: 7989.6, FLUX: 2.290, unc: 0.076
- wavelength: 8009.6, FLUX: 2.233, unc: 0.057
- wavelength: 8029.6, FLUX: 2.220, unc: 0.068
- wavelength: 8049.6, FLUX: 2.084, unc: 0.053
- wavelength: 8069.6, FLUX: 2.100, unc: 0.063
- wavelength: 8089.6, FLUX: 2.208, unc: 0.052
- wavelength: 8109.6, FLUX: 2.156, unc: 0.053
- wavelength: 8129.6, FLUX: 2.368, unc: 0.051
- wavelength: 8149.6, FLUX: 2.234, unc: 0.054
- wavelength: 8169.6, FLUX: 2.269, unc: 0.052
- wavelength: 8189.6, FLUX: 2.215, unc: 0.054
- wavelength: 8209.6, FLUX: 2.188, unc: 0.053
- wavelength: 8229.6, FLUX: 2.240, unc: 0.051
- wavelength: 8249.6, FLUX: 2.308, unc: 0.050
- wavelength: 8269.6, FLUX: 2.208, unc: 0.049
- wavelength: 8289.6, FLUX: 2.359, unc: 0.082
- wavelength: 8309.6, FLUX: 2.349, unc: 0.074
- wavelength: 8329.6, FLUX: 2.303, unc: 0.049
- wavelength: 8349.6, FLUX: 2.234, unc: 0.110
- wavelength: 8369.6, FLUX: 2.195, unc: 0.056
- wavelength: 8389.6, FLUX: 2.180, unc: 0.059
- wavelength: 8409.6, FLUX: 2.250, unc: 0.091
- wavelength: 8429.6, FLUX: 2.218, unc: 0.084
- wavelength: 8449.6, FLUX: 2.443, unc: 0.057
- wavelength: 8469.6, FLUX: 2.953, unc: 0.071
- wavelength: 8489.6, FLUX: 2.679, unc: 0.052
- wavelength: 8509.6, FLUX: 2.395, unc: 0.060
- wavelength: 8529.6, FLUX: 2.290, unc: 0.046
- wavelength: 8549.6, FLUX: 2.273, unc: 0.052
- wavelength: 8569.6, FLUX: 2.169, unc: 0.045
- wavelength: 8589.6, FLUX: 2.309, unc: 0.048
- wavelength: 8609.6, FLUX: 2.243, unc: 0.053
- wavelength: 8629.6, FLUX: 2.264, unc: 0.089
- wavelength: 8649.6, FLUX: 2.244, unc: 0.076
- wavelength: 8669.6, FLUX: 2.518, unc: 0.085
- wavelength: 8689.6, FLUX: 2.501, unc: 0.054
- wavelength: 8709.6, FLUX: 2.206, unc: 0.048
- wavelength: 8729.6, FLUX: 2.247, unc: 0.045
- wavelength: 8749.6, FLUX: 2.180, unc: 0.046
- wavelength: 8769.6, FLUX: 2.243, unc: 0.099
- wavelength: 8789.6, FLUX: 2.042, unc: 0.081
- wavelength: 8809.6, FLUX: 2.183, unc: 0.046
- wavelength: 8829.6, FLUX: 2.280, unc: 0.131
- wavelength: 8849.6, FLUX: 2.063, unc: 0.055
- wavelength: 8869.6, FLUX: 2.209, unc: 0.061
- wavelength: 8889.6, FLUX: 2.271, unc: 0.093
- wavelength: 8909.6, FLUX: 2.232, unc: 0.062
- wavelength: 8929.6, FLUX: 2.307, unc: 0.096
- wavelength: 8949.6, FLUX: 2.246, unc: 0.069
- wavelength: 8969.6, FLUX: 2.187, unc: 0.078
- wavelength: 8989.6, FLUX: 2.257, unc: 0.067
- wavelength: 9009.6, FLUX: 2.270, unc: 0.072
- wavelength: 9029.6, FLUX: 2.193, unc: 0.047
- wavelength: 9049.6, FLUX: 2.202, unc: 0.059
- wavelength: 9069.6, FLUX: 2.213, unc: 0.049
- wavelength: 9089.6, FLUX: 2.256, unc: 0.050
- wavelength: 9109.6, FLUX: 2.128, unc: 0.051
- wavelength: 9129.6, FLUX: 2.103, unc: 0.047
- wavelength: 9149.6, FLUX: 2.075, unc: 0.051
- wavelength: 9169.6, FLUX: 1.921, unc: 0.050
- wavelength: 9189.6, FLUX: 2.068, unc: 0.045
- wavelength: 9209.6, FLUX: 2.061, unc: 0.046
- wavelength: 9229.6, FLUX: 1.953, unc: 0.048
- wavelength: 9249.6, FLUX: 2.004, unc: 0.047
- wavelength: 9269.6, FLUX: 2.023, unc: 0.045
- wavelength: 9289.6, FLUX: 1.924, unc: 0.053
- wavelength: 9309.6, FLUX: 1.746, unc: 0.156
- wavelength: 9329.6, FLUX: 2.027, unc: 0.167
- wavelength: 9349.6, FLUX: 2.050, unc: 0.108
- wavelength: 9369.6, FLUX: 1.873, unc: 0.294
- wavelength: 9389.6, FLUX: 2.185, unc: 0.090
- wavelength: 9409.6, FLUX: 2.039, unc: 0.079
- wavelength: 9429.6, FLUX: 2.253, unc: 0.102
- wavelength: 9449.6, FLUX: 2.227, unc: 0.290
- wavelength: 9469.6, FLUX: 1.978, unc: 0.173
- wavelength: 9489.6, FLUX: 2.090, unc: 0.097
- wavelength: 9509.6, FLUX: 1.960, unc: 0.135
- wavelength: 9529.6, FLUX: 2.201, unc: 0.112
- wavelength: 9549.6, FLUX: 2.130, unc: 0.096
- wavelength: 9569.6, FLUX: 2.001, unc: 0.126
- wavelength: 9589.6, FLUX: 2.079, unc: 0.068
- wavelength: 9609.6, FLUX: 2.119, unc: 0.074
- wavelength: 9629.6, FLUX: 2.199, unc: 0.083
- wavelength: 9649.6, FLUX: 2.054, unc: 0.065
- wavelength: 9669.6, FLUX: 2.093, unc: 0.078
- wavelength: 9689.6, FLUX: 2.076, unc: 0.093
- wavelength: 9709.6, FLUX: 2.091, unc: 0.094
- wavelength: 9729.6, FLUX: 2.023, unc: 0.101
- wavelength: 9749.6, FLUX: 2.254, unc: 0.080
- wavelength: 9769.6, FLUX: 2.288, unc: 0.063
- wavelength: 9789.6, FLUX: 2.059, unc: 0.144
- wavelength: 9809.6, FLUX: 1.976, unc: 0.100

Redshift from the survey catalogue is 0.291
